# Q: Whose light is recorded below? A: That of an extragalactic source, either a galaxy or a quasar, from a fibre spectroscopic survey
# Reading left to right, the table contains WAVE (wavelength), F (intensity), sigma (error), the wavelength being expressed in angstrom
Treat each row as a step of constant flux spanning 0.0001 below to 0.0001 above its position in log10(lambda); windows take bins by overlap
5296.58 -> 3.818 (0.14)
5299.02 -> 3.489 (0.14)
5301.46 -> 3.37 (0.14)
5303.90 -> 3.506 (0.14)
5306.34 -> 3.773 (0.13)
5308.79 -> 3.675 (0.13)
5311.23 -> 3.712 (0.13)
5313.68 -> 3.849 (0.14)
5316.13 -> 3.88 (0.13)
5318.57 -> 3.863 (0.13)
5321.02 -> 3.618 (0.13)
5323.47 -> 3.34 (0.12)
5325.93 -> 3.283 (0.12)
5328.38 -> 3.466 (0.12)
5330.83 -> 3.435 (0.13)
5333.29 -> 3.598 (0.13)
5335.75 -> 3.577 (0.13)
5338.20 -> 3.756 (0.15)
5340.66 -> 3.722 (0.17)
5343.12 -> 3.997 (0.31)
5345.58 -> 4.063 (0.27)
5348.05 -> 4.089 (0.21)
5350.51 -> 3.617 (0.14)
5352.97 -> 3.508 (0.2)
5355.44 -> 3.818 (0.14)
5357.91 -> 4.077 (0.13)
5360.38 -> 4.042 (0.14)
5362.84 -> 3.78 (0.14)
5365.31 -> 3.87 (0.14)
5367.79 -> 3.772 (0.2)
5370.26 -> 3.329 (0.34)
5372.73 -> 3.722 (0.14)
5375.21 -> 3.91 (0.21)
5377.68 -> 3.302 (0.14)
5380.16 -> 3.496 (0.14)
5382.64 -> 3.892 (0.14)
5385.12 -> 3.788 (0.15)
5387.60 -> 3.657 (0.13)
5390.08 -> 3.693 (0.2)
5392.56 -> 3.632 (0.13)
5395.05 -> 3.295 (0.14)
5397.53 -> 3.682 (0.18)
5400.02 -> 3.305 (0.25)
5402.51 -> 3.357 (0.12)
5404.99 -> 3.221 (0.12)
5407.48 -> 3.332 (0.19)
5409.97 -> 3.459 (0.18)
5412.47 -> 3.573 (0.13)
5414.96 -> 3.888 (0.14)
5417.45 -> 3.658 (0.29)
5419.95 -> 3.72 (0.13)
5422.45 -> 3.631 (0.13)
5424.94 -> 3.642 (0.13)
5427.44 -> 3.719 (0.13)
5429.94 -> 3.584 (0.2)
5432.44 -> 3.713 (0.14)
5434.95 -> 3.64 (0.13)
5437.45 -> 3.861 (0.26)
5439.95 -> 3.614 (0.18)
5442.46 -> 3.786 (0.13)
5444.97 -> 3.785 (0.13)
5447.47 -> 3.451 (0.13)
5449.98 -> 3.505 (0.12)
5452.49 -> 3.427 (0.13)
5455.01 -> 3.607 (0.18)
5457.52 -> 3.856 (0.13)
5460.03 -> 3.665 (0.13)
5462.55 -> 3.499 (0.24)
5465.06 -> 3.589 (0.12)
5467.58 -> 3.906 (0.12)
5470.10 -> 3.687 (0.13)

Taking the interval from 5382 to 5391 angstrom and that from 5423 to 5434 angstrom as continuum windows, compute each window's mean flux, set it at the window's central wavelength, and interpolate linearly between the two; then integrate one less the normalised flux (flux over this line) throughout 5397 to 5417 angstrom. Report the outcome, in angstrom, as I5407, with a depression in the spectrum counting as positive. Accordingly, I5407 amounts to 1.2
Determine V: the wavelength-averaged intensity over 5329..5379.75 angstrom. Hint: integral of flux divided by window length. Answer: 3.74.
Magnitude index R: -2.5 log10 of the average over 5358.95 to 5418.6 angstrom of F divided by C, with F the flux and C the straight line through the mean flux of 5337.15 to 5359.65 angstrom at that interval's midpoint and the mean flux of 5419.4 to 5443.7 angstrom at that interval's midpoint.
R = 0.05 mag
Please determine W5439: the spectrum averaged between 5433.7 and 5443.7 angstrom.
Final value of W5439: 3.73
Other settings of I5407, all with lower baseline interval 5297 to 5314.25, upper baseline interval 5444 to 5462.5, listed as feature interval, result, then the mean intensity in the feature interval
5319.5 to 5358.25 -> -0.61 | 3.68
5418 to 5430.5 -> -0.19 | 3.66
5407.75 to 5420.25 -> -0.07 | 3.63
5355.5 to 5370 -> -0.98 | 3.86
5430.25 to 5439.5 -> -0.27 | 3.71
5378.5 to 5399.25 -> -0.08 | 3.63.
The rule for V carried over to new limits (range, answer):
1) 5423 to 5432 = 3.66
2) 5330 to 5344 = 3.68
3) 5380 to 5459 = 3.61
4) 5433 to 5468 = 3.65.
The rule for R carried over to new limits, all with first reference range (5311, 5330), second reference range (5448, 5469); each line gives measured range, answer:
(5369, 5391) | -0.007 mag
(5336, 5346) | -0.065 mag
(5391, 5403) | 0.048 mag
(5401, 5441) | 0.007 mag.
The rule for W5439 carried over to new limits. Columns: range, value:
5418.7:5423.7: 3.68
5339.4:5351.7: 3.9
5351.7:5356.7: 3.66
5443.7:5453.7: 3.54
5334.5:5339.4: 3.67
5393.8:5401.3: 3.42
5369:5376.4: 3.65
